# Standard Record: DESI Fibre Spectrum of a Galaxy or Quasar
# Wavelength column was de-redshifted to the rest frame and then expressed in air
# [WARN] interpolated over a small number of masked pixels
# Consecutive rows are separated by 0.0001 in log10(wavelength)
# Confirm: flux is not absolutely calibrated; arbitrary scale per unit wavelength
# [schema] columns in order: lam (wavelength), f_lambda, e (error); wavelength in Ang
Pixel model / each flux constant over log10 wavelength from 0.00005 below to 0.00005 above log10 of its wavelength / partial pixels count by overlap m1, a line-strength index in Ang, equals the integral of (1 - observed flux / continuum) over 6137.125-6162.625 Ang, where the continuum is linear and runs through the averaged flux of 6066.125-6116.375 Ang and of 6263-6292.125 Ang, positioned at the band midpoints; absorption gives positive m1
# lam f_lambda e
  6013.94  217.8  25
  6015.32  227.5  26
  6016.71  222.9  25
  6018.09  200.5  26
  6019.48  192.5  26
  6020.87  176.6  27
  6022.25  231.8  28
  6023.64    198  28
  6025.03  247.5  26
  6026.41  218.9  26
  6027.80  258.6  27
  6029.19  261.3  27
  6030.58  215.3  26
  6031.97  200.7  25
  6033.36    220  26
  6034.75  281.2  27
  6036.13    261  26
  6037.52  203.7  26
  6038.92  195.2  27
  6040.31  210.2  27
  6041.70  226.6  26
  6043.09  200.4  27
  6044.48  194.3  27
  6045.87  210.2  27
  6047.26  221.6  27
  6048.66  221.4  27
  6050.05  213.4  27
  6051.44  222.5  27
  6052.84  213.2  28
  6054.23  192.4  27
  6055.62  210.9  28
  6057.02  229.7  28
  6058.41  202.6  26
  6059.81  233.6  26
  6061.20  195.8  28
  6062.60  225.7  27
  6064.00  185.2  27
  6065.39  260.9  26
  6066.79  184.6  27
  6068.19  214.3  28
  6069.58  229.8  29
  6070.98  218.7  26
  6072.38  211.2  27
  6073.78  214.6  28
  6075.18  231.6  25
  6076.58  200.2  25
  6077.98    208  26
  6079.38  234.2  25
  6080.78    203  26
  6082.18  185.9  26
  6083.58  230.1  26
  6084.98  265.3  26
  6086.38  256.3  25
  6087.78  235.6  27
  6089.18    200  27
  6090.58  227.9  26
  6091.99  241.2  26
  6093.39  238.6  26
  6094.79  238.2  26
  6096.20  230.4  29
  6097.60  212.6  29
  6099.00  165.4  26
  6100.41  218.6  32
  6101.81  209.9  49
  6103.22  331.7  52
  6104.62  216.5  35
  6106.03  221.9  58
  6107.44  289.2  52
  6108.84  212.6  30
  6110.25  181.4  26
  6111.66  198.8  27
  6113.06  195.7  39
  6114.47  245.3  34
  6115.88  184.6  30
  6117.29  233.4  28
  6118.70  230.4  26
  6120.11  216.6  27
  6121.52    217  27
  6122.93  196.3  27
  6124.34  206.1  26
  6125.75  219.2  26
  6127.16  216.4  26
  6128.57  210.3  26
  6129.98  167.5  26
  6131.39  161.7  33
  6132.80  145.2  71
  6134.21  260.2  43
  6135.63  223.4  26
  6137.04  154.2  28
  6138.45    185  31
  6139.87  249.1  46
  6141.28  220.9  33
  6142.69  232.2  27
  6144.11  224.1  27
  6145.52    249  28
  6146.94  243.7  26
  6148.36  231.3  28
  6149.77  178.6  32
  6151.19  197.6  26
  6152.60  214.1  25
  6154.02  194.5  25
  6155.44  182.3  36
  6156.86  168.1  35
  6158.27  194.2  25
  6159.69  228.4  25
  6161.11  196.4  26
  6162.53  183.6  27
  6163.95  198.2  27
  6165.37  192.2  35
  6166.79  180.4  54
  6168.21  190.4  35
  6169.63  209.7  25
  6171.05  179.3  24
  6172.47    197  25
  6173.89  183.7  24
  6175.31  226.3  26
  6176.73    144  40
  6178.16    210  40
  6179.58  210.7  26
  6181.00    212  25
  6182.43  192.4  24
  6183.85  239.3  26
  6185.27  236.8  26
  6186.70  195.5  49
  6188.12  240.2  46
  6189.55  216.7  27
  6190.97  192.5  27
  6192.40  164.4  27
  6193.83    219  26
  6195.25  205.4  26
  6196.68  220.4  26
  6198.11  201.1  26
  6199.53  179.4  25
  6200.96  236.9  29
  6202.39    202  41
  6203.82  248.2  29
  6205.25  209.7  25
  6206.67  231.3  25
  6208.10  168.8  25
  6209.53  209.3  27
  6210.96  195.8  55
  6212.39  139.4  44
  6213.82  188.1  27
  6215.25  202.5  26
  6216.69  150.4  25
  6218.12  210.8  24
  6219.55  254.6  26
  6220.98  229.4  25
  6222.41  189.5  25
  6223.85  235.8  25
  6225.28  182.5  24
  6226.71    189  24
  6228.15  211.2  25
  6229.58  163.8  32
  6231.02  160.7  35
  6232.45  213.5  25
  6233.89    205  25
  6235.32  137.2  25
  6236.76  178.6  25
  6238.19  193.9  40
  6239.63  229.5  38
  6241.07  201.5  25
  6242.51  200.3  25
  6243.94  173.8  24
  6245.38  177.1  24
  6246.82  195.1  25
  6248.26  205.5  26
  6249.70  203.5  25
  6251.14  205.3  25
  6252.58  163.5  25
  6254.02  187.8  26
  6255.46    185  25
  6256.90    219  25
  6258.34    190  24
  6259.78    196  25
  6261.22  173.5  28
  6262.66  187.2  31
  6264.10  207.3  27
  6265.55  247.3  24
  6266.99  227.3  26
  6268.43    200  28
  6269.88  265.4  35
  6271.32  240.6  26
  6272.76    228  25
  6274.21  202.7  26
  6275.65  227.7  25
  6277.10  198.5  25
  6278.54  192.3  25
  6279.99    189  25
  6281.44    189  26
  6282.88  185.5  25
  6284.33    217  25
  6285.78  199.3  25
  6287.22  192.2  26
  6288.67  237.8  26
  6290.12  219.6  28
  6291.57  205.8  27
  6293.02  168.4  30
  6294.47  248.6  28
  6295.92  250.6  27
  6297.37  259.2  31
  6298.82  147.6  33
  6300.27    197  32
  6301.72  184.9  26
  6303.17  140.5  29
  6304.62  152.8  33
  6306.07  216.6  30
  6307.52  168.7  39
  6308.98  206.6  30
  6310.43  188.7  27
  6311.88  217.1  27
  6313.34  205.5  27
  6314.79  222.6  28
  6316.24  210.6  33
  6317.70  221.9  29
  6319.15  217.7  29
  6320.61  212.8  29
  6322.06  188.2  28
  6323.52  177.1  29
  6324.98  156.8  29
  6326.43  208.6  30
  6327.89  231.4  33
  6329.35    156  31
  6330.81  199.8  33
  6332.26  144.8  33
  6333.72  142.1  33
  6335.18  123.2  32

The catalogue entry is 1.2 Ang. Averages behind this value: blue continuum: 222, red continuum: 213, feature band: 209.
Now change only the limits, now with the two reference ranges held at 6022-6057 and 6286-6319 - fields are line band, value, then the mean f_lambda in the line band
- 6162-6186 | 1.4 Ang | 199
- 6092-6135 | 0.0 Ang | 216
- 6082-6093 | -0.7 Ang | 233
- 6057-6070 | 0.3 Ang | 215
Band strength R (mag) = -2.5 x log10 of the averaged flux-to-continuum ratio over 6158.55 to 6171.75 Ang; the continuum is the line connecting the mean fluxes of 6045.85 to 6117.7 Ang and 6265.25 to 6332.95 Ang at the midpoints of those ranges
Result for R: 0.098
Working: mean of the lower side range 220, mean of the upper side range 203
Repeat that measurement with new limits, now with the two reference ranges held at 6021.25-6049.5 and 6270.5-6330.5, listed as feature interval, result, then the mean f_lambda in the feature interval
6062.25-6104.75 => -0.020 mag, 224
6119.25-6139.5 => 0.085 mag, 200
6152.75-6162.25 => 0.101 mag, 195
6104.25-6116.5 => 0.005 mag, 216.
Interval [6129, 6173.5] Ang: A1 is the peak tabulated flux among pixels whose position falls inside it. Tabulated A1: 260.2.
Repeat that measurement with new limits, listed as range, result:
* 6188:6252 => 254.6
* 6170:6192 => 240.2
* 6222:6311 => 265.4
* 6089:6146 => 331.7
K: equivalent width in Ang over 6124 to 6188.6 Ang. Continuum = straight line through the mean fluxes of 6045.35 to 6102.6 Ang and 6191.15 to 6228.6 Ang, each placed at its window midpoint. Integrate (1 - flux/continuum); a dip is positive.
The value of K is 1.6 Ang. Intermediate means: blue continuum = 218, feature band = 204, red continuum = 203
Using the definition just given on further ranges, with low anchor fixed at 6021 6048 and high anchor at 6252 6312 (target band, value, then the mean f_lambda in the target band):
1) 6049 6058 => 0.32 Ang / 214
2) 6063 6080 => 0.30 Ang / 216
